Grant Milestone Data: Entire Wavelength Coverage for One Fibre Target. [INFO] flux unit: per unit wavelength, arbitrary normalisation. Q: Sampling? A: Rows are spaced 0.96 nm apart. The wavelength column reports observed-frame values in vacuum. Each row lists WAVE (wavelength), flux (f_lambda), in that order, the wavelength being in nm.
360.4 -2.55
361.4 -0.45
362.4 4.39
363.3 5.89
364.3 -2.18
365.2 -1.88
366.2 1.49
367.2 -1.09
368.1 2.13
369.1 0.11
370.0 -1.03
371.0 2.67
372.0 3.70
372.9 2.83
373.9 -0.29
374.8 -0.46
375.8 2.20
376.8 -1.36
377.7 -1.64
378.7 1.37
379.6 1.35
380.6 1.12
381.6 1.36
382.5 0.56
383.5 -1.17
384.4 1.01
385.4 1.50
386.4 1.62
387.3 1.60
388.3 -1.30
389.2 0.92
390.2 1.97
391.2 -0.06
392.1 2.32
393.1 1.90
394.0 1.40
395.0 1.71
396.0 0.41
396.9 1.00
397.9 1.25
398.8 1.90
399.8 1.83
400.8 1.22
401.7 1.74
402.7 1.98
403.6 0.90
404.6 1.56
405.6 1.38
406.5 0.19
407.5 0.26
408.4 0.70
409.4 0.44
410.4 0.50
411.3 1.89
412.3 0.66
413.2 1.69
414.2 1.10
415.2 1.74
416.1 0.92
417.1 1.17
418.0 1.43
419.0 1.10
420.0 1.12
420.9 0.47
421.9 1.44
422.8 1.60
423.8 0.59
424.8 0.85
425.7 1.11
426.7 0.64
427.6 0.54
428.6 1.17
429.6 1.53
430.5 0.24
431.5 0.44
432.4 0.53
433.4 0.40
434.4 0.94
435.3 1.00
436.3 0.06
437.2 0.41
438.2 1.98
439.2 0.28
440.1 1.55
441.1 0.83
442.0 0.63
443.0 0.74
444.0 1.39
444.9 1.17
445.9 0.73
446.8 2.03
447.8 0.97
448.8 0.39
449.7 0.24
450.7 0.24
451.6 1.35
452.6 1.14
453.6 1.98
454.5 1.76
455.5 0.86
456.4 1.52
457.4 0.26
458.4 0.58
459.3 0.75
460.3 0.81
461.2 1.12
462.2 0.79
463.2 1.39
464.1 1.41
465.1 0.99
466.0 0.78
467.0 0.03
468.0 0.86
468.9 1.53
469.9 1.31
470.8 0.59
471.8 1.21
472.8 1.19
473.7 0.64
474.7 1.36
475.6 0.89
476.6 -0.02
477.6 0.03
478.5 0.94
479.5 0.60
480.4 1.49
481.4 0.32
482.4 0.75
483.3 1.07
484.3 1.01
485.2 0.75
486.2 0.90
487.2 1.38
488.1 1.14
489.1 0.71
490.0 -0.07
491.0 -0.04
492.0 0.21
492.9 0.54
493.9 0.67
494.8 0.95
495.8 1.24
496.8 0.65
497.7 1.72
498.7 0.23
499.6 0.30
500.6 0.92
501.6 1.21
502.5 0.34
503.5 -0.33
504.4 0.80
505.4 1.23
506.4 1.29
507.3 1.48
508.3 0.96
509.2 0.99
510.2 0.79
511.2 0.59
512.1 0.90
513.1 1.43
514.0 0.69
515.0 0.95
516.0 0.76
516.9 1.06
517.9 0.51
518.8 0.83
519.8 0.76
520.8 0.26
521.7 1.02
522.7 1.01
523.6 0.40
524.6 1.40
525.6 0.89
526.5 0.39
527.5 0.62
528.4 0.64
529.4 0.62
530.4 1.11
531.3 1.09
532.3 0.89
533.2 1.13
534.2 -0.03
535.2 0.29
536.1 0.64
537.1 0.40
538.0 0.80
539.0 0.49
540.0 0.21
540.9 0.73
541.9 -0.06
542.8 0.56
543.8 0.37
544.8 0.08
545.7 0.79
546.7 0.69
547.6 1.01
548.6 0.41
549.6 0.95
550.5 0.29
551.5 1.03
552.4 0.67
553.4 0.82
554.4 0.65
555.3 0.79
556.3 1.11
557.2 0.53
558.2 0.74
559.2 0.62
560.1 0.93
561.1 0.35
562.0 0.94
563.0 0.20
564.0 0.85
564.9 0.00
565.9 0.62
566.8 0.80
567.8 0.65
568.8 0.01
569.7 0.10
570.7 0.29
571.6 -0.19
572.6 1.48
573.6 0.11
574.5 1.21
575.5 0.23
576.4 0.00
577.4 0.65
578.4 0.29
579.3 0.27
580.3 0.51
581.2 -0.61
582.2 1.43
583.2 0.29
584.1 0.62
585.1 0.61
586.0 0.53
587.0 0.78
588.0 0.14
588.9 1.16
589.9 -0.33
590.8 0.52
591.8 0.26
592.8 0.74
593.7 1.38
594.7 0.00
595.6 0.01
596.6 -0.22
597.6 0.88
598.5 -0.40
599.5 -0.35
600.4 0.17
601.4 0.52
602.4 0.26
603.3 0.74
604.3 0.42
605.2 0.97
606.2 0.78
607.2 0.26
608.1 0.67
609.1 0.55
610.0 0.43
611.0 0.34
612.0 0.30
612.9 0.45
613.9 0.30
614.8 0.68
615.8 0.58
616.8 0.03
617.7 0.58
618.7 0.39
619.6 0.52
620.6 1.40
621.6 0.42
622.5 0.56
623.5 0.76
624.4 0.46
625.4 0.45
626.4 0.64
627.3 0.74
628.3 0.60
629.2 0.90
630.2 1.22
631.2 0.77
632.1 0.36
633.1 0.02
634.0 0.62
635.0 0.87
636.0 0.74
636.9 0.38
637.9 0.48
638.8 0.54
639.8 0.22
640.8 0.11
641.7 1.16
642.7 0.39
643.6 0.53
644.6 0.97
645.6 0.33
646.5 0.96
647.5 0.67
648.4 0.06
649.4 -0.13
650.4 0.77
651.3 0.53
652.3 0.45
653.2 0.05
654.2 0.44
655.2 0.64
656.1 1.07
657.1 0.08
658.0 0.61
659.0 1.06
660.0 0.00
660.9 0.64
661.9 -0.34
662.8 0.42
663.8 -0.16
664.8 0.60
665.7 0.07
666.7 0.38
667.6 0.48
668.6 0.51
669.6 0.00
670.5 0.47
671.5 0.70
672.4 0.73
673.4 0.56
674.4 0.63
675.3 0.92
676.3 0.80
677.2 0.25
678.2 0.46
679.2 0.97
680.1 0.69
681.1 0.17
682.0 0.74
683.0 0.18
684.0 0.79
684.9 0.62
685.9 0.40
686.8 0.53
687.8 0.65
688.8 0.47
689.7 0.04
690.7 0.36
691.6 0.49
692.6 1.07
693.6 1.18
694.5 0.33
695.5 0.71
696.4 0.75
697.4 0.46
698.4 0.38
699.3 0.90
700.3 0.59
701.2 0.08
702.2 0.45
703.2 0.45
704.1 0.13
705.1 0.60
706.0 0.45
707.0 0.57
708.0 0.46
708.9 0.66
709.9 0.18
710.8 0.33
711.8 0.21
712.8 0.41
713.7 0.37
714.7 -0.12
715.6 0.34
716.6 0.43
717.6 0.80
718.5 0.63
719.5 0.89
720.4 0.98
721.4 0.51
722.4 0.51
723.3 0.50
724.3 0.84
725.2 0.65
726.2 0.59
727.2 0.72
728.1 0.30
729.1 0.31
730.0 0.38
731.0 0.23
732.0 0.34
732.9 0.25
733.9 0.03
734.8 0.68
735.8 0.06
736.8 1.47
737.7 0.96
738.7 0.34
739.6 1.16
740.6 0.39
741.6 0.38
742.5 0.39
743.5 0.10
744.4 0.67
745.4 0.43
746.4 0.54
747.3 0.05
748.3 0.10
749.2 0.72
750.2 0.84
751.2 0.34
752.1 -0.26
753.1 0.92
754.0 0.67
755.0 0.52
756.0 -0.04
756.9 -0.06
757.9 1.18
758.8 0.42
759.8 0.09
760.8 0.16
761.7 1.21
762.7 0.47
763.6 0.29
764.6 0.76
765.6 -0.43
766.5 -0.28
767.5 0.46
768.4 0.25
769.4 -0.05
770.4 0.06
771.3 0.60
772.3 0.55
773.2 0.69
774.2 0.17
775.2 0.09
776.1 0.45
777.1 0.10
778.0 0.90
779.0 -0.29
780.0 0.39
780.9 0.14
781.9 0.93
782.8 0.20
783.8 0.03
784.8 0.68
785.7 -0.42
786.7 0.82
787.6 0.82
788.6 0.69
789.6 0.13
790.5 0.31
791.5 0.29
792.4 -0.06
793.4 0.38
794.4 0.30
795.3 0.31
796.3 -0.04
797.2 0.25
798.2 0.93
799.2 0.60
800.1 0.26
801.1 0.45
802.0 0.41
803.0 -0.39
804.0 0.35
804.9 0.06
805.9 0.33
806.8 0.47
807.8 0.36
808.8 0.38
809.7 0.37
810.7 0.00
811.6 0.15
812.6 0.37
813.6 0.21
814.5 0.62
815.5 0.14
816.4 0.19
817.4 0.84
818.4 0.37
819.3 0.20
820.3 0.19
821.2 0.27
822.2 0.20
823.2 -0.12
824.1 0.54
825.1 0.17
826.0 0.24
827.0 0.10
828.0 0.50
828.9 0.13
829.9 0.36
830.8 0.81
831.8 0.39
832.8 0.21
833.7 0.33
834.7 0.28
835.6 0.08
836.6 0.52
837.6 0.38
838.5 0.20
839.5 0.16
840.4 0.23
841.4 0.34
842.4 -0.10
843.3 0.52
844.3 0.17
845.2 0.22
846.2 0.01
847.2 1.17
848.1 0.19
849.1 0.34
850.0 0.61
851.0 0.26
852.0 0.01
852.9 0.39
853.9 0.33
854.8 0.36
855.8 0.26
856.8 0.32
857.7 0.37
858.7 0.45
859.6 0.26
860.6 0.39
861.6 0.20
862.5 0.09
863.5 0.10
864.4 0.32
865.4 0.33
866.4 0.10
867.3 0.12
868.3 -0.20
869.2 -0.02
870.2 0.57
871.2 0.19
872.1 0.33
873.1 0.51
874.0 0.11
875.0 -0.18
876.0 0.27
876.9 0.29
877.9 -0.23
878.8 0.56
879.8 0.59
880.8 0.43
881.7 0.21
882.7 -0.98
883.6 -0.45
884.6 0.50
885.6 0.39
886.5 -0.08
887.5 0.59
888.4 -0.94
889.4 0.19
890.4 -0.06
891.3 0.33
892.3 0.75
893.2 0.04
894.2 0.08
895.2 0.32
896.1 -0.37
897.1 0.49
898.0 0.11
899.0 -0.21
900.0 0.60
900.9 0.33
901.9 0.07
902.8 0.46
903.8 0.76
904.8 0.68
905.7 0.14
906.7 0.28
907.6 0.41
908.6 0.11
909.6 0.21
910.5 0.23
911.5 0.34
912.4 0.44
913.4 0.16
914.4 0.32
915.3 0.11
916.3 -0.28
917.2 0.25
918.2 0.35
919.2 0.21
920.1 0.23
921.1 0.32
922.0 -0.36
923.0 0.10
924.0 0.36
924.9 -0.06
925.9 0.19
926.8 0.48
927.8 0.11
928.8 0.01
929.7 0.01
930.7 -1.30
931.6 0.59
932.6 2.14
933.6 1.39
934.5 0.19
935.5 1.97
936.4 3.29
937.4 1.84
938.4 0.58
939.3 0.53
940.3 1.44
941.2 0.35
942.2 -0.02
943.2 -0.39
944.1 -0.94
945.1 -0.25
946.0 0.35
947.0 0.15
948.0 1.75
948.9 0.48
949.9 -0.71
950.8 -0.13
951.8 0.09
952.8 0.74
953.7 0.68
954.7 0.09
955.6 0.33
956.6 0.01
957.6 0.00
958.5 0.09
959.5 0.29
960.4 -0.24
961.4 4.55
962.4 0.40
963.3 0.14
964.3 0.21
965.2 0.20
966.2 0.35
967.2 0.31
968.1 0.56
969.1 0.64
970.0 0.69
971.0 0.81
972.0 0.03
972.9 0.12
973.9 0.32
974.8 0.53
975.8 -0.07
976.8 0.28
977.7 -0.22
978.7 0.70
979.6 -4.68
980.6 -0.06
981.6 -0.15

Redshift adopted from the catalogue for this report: 1.510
